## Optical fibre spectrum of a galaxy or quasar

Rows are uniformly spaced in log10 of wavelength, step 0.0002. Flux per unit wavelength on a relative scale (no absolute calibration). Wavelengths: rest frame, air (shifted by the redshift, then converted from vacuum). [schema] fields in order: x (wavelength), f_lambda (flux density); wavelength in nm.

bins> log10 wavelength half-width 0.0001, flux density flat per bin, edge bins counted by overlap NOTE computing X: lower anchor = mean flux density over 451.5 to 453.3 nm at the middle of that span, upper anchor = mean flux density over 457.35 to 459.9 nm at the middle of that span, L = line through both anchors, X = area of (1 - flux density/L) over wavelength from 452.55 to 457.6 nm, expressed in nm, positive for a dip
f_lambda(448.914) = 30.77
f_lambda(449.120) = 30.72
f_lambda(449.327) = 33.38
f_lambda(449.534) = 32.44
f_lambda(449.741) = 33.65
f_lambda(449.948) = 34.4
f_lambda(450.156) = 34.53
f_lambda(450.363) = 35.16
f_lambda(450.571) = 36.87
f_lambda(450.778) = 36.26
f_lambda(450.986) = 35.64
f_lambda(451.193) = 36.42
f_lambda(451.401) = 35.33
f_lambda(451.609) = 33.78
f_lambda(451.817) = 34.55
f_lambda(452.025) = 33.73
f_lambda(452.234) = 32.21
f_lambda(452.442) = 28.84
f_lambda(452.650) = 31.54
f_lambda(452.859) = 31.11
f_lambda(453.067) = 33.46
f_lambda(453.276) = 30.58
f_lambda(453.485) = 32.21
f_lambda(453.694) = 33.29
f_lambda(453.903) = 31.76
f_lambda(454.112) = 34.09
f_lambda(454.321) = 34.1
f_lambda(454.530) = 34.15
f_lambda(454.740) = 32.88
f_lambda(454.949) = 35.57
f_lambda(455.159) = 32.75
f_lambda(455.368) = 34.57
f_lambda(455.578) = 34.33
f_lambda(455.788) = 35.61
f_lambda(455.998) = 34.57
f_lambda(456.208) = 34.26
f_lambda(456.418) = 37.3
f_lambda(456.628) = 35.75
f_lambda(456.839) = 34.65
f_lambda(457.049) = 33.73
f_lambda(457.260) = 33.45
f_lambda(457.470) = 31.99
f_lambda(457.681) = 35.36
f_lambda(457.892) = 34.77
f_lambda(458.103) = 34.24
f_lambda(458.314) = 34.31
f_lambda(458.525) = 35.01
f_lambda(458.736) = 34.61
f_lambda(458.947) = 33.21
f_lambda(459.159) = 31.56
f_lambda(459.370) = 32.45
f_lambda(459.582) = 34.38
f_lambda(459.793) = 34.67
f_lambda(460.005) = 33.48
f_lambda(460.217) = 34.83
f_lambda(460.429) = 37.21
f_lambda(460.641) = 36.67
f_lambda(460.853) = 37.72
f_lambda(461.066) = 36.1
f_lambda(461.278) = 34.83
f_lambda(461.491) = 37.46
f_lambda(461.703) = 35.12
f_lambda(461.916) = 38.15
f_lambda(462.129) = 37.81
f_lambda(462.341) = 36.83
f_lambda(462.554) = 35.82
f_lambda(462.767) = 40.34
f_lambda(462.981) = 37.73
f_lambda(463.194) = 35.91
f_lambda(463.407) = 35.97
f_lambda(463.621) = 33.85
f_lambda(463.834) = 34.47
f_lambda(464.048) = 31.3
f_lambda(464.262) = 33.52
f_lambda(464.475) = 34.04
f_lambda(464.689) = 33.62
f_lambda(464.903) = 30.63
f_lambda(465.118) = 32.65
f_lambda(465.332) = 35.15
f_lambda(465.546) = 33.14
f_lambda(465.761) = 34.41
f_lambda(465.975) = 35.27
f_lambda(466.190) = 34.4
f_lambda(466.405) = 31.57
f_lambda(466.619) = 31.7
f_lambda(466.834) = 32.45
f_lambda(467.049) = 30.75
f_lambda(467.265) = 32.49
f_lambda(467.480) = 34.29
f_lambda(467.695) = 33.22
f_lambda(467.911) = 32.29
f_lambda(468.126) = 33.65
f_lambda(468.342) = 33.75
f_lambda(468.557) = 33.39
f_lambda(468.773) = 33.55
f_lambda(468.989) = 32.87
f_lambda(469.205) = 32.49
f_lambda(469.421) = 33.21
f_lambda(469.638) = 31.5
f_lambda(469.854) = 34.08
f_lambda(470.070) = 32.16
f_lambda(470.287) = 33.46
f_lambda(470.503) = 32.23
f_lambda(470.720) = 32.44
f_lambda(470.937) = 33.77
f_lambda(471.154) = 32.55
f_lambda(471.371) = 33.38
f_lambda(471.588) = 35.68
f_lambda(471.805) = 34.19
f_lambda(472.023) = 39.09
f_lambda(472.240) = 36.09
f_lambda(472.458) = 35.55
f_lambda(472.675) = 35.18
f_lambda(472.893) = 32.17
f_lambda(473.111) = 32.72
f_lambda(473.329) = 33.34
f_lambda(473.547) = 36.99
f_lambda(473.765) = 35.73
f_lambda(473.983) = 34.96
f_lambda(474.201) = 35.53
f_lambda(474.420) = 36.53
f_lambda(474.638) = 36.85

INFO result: -0.106 nm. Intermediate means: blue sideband 32.3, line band 33.7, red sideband 33.9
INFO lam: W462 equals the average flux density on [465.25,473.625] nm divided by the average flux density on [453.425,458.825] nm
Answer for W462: 0.98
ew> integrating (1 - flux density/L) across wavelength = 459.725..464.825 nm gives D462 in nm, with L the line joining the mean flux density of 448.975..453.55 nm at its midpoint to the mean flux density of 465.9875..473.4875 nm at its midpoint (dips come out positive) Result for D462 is -0.34 nm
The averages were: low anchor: 33.5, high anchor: 33.4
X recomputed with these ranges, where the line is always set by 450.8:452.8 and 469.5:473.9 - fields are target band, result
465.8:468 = 0.071 nm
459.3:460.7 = -0.041 nm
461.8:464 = -0.172 nm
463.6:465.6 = 0.042 nm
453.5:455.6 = 0.001 nm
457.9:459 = -0.019 nm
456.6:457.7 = -0.007 nm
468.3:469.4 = 0.028 nm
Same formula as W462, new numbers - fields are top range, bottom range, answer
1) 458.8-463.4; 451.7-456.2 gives 1.08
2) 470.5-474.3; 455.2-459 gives 1.00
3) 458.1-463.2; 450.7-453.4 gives 1.07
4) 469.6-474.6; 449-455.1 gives 1.03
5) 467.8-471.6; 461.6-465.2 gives 0.94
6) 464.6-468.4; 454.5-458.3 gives 0.96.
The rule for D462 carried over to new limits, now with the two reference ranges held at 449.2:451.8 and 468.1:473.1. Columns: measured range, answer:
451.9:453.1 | 0.101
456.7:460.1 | 0.048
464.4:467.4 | 0.085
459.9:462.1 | -0.127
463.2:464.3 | 0.002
